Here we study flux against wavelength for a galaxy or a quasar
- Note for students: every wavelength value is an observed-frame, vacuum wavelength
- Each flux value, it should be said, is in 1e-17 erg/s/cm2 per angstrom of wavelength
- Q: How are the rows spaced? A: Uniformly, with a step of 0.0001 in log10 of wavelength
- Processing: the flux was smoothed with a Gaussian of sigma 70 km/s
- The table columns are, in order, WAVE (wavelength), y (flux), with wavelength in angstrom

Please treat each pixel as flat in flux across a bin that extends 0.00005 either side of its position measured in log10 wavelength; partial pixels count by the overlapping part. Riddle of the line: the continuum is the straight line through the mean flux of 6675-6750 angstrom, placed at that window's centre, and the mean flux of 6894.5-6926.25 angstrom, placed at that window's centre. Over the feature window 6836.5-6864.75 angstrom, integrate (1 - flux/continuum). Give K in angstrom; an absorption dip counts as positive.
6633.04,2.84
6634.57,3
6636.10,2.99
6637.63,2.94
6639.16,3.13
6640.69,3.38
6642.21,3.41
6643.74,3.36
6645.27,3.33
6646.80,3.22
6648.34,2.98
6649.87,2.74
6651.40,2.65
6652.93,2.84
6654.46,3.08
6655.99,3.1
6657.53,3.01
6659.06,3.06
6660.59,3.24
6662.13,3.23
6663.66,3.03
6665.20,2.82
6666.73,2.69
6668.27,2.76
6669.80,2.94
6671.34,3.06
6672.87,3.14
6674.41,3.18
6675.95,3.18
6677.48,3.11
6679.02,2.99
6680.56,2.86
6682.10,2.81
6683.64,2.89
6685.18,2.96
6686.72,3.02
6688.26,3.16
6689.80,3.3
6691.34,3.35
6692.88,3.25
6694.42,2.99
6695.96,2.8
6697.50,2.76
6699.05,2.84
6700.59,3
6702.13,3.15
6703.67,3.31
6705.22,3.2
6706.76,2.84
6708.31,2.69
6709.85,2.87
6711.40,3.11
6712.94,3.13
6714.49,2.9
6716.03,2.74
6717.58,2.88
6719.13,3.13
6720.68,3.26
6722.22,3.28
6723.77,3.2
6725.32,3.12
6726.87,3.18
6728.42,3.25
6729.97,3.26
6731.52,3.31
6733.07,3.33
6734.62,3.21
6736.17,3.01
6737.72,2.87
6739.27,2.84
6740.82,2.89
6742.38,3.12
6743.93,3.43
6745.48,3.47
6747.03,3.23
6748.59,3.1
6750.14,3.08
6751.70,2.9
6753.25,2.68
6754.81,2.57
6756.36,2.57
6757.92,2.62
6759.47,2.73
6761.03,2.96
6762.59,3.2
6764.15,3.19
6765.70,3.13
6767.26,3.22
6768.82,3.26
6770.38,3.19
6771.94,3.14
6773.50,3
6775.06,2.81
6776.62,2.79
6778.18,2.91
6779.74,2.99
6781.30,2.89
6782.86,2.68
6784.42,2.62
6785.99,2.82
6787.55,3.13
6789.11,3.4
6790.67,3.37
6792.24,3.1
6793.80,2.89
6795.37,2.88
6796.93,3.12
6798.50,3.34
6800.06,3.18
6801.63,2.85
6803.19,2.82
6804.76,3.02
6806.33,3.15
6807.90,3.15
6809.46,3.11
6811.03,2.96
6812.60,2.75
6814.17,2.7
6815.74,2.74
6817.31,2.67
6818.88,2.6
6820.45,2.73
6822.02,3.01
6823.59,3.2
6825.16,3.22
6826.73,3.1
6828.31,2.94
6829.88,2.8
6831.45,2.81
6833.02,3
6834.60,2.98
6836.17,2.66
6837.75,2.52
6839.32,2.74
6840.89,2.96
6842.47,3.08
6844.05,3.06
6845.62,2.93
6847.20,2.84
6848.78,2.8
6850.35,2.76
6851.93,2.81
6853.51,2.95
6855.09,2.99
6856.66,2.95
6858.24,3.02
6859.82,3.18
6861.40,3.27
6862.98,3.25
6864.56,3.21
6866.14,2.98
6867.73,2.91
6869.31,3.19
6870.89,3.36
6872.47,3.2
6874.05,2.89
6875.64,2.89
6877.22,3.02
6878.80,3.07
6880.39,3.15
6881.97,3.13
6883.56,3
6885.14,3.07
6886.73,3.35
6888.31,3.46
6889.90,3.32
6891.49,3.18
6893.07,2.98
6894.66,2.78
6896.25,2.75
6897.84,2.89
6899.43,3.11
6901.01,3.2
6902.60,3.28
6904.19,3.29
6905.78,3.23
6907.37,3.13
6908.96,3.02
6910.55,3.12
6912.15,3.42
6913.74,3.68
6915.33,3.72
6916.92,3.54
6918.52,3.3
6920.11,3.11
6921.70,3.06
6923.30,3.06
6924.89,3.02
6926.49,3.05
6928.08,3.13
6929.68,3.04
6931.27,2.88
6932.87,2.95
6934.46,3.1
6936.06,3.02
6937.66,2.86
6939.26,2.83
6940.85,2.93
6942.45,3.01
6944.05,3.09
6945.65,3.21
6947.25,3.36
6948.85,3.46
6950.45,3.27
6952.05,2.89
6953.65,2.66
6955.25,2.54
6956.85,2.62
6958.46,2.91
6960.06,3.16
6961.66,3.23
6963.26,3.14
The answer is 1.8 angstrom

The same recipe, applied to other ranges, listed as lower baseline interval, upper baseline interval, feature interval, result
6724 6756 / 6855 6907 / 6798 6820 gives 1.2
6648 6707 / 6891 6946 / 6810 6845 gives 2.3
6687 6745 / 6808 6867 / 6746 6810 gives 0.1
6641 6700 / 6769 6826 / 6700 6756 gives -1.1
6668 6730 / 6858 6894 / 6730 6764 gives 0.6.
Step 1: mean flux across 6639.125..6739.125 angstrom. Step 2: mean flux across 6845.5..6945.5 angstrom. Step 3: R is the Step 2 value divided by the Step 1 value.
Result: 1.0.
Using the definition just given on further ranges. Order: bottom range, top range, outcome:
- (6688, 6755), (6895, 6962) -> 1.01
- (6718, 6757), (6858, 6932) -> 1.02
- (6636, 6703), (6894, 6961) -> 1.02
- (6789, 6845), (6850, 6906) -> 1.04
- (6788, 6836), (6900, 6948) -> 1.06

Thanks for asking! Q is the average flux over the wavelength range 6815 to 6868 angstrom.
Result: 2.93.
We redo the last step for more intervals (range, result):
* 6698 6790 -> 3.03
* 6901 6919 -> 3.33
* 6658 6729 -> 3.04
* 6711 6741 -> 3.1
